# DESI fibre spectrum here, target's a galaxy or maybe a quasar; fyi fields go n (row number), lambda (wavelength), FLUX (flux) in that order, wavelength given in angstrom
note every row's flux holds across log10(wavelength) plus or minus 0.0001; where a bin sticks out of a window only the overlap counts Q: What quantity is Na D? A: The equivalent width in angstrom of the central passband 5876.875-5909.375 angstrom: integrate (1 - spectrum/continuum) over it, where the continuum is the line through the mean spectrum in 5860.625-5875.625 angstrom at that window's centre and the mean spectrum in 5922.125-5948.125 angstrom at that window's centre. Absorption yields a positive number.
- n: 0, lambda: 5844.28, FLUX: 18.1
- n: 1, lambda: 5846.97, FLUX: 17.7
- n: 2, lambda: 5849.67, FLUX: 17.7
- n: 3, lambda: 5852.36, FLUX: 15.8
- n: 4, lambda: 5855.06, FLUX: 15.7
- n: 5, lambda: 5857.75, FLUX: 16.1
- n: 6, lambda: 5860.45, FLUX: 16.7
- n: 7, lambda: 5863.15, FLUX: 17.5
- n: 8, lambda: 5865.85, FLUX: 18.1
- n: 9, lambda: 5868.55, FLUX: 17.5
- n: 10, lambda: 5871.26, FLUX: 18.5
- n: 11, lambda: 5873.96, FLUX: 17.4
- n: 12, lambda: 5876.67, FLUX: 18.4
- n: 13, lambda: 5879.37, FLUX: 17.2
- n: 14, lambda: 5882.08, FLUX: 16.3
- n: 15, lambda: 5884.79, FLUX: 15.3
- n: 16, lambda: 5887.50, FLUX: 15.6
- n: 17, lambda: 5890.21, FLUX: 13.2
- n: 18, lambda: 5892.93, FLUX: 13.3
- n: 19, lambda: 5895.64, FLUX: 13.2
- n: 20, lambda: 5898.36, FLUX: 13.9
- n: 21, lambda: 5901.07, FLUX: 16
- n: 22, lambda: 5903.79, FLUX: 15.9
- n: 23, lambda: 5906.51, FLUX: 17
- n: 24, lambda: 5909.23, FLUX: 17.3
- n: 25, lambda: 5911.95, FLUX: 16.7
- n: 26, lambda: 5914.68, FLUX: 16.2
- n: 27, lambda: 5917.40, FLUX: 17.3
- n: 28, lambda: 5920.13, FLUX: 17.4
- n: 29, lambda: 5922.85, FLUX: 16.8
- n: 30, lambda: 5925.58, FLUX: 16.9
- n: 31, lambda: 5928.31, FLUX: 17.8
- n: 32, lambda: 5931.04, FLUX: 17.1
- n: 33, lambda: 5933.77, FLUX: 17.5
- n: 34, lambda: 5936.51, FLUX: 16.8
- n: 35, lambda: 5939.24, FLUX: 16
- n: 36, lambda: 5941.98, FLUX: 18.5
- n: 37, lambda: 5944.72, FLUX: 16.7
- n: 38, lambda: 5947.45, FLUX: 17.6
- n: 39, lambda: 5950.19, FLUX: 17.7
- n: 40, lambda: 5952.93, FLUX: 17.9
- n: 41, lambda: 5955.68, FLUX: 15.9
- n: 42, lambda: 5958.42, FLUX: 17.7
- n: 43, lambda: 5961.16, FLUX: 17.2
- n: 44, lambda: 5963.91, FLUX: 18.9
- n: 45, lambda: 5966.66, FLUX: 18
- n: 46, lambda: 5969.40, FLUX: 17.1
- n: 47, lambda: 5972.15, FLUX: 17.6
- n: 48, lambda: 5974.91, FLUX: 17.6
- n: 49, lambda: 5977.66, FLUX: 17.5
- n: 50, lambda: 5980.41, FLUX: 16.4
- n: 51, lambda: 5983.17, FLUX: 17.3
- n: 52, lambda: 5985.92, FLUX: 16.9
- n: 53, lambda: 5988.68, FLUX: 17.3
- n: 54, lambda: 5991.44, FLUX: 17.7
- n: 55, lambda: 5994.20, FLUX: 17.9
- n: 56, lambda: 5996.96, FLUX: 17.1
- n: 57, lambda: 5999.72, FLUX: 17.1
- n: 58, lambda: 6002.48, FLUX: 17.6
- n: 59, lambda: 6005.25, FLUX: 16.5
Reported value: 4.0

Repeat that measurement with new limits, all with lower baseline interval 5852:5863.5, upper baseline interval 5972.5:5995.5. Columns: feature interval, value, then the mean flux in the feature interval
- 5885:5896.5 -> 1.79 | 14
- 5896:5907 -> 0.85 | 15.4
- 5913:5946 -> -0.37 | 17.1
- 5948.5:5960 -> -0.15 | 17.3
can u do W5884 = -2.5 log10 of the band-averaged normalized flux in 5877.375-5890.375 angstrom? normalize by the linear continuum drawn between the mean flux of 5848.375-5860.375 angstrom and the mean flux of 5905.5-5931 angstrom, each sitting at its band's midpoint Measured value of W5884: 0.05 mag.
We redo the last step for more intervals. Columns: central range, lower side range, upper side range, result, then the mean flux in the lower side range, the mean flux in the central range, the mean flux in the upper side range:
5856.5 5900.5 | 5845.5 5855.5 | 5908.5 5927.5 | 0.05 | 16.8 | 16.1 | 17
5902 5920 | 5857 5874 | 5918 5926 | 0.03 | 17.4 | 16.8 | 17.1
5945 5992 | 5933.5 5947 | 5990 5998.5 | 0.00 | 17.1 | 17.4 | 17.6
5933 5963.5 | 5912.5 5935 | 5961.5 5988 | 0.00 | 17.1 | 17.3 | 17.5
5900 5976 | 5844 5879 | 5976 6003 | 0.01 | 17.3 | 17.2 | 17.3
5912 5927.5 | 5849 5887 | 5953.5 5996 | 0.02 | 17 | 16.9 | 17.4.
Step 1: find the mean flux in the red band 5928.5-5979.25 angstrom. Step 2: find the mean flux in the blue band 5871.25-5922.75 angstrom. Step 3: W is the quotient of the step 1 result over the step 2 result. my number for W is 1.08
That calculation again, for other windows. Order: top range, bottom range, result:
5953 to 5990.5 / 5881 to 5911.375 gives 1.14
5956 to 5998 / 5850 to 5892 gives 1.05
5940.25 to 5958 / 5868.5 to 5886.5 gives 1.01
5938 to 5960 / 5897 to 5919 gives 1.06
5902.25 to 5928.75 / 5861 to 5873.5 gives 0.95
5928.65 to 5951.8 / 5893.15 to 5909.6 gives 1.13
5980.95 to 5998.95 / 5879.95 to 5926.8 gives 1.10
